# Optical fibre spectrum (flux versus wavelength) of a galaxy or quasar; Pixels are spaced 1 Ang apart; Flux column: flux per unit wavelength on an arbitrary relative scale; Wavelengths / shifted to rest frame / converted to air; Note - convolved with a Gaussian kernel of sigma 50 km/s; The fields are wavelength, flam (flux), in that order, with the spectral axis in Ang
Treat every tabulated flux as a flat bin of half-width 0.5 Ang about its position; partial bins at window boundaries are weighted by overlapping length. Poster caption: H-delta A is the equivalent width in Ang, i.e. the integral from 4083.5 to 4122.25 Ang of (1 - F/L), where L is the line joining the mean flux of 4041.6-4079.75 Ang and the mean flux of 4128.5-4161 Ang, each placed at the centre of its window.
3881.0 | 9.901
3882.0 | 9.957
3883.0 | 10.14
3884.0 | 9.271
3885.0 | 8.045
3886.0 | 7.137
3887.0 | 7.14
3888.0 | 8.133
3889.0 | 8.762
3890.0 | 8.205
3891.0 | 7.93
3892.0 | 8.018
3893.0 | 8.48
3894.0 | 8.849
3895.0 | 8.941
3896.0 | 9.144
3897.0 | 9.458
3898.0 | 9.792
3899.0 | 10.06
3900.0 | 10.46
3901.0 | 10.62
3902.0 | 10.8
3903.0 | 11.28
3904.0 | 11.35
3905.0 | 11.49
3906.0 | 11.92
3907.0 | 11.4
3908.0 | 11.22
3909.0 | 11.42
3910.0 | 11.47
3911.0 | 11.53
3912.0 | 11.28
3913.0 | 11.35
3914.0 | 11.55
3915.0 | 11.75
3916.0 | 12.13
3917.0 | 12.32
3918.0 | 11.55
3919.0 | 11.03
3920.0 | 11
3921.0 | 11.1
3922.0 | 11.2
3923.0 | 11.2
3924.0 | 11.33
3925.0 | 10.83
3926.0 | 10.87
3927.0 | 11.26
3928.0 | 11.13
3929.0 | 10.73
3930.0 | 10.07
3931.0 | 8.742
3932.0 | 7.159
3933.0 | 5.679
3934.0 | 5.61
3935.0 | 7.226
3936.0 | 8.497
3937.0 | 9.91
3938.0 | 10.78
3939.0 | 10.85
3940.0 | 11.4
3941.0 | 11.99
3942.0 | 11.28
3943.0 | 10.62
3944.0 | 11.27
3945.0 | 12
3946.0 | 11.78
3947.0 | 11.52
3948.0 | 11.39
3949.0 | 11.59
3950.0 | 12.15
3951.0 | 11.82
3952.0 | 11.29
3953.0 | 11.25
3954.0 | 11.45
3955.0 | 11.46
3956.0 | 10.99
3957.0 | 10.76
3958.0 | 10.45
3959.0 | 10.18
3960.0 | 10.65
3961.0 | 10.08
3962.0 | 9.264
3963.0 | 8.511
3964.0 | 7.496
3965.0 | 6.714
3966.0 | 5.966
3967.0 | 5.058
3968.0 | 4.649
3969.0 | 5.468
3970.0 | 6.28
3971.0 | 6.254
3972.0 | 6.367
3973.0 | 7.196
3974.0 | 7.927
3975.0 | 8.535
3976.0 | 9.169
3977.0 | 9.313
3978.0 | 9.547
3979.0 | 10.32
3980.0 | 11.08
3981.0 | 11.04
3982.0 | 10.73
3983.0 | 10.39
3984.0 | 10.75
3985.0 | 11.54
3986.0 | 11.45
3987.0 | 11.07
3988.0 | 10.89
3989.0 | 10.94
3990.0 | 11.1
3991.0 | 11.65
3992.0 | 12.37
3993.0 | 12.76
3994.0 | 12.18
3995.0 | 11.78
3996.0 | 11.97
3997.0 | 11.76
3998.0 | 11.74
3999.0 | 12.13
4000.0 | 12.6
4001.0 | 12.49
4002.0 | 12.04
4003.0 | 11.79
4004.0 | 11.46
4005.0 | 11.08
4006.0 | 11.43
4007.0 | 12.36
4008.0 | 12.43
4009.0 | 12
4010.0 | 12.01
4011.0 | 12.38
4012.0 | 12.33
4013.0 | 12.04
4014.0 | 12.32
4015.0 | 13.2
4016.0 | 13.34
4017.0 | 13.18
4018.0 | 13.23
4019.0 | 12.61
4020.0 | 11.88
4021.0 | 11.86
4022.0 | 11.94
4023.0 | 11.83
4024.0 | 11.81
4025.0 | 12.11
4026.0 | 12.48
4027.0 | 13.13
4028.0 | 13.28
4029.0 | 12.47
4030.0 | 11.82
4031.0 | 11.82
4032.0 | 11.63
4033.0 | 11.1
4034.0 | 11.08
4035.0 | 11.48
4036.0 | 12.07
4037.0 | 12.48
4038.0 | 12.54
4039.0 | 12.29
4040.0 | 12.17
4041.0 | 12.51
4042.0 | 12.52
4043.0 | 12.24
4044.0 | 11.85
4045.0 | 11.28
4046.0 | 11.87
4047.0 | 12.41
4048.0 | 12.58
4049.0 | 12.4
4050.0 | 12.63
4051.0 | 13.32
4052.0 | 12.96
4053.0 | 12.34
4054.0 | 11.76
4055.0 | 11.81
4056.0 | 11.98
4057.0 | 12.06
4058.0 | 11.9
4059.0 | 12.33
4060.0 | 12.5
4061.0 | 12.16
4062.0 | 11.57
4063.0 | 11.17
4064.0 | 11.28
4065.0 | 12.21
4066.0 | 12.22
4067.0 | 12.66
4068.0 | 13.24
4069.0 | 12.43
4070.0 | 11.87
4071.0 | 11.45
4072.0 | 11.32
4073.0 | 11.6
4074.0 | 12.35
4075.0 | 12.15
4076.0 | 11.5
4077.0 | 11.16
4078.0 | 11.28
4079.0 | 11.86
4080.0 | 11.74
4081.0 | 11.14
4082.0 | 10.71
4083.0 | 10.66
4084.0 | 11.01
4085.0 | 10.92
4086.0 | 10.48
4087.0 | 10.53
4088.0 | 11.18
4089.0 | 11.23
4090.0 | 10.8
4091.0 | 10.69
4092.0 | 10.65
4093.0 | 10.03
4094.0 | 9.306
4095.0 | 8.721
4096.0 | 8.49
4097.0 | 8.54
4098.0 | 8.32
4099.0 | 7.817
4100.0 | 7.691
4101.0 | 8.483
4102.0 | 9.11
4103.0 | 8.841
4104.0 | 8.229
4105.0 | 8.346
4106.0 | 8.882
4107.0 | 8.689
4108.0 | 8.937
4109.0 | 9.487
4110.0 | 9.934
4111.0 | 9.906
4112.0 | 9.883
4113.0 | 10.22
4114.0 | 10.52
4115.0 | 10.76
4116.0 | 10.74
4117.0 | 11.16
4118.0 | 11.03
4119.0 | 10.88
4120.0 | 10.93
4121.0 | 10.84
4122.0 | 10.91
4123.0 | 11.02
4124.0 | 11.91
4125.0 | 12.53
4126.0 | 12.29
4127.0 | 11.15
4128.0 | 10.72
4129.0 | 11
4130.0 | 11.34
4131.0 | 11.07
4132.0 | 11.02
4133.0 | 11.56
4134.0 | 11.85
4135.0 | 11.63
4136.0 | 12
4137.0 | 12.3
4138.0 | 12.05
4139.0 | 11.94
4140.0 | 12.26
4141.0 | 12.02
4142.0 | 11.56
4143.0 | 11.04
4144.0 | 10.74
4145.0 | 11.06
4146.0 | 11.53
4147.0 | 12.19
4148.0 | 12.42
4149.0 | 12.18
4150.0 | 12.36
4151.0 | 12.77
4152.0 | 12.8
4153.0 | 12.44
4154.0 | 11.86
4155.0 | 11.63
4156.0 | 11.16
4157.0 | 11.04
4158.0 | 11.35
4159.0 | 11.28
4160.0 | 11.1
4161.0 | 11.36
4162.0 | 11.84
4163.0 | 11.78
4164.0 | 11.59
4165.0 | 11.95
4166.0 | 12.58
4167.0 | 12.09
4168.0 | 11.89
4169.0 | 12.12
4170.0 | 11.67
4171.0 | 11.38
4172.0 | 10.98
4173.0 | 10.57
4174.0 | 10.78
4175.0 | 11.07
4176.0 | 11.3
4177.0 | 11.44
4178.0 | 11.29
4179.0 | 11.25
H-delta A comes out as 6.7 Ang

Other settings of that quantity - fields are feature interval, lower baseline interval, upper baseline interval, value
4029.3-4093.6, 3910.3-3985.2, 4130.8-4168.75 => -4.6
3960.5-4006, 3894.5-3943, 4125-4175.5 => 4.0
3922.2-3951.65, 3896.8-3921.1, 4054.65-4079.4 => 2.5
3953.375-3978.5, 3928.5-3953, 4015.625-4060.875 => 5.5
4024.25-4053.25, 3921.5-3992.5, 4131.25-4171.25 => -4.3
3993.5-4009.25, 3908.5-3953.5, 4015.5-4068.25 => -0.4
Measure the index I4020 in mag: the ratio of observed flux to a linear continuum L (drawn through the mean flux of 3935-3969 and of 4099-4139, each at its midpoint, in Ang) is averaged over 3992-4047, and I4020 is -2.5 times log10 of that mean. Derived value -0.19 mag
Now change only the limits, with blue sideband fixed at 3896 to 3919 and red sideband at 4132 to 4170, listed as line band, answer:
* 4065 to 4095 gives 0.03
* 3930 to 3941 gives 0.26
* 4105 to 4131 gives 0.11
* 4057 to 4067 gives -0.04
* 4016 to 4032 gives -0.08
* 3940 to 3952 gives -0.03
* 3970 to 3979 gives 0.37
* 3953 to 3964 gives 0.10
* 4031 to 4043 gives -0.05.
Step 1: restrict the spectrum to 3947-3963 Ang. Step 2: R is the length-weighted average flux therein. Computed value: 10.9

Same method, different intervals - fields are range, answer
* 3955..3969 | 8.52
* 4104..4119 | 9.87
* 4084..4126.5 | 10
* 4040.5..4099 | 11.4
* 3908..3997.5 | 10.2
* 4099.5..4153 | 10.9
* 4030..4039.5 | 11.8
